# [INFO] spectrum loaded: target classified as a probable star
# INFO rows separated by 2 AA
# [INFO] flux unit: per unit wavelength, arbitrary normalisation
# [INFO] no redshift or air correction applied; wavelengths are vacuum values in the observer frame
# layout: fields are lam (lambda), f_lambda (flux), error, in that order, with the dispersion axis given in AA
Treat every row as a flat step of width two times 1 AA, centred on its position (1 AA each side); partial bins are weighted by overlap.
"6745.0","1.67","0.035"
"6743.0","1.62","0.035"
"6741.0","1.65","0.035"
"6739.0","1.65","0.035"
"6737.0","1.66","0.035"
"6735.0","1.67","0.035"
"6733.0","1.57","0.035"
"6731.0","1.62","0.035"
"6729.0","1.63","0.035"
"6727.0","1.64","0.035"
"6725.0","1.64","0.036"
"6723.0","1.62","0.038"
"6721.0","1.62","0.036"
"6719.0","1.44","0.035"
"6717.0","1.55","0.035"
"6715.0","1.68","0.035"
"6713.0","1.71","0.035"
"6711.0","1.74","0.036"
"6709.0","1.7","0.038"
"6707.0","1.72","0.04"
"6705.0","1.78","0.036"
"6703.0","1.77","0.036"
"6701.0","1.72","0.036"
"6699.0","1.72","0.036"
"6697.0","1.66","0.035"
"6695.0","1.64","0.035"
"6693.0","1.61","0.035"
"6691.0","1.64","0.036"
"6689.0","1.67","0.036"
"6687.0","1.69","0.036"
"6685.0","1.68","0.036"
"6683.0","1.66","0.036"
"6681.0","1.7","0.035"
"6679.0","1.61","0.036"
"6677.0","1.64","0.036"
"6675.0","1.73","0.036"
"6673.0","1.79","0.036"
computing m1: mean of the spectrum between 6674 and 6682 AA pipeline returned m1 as 1.67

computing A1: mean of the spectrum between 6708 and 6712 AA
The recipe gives 1.72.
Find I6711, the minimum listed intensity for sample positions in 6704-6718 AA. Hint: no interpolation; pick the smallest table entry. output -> 1.55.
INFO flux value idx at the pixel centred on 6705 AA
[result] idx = 1.78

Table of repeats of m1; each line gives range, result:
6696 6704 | 1.72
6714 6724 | 1.58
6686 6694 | 1.65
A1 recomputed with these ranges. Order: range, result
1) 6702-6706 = 1.77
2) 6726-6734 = 1.61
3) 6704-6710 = 1.73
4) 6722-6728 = 1.63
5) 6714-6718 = 1.61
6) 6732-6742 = 1.64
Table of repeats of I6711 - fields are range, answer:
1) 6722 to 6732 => 1.62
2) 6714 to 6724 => 1.44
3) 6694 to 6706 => 1.64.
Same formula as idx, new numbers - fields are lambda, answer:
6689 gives 1.67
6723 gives 1.62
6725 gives 1.64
